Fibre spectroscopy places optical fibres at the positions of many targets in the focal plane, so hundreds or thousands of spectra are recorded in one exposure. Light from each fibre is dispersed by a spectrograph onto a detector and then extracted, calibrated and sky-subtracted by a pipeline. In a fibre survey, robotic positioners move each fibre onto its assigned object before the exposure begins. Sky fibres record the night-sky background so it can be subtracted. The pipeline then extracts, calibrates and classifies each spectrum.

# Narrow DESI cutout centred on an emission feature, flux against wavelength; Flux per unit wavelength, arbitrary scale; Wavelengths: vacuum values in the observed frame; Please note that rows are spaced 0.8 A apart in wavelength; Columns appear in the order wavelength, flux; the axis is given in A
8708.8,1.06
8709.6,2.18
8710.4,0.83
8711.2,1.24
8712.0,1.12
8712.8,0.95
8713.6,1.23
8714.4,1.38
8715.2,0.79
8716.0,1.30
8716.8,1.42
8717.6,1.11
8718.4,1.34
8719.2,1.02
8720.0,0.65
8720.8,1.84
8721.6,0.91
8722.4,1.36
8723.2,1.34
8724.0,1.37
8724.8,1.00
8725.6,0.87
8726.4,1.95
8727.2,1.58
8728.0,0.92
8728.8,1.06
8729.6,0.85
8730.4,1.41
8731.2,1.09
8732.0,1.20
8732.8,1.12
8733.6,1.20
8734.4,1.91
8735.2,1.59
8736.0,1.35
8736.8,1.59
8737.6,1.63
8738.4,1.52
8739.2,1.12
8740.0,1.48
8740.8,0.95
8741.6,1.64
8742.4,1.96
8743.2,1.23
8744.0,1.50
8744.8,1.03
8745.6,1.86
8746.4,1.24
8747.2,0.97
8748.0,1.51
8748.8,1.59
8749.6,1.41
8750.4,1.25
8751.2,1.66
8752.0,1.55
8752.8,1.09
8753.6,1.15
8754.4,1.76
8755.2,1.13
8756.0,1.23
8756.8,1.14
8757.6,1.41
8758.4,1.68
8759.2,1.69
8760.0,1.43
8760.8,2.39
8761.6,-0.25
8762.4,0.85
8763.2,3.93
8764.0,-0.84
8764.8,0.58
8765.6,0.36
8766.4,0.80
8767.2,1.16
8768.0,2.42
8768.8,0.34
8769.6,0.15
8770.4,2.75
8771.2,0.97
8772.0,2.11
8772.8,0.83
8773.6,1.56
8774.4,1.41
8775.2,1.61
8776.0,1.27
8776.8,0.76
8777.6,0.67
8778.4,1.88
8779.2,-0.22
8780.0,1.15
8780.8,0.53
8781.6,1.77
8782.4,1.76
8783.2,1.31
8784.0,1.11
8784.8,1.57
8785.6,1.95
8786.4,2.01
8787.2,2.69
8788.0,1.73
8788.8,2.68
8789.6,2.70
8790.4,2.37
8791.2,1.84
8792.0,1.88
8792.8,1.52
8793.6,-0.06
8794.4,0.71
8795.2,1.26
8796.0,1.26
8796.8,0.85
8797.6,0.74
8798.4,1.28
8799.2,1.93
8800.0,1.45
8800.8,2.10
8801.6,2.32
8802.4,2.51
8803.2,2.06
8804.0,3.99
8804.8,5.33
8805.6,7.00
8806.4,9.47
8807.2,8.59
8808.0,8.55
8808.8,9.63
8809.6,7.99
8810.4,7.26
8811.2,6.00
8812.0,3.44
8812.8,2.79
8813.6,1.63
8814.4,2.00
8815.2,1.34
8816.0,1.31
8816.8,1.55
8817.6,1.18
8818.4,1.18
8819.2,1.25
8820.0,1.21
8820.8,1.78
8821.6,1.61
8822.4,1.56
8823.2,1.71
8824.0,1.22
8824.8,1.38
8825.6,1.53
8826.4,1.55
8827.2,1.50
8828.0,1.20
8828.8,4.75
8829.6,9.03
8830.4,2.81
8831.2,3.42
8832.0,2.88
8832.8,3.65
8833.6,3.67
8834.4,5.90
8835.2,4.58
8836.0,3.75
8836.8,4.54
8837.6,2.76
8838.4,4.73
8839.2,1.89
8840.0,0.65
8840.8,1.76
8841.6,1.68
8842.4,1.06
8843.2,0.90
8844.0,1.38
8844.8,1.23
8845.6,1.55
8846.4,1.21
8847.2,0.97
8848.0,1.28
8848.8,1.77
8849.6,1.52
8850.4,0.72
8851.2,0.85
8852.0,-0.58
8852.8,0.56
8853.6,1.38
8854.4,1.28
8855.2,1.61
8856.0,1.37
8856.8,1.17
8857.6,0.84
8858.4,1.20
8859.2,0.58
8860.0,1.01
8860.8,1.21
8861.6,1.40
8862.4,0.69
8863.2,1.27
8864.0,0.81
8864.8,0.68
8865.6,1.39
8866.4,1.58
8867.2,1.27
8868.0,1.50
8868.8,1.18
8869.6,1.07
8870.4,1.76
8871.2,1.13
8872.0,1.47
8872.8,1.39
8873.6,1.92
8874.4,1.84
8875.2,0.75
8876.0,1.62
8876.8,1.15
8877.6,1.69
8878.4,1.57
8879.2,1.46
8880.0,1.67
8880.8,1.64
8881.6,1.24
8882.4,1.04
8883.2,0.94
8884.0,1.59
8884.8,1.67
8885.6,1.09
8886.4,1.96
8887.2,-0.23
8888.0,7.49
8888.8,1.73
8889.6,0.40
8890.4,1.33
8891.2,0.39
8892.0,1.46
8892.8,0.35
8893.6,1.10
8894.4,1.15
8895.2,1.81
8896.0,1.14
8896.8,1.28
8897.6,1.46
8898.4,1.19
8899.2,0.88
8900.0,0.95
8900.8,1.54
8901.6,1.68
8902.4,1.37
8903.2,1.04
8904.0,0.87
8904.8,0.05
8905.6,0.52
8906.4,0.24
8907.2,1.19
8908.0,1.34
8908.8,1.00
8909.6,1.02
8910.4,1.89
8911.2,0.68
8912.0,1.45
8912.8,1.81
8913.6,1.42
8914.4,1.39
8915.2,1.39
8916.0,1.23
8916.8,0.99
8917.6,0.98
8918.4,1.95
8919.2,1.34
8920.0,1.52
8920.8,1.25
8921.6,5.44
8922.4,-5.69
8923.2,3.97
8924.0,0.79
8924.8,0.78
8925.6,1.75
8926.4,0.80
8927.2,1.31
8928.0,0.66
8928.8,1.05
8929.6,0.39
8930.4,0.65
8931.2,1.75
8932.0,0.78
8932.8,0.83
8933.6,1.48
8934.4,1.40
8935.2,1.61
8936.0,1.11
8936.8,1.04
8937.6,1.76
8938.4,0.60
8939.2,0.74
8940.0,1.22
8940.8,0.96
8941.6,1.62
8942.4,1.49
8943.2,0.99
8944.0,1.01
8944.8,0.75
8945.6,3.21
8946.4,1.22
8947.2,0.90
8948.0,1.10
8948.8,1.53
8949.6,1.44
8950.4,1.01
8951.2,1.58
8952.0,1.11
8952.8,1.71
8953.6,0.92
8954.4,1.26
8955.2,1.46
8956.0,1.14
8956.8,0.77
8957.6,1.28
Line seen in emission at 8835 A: [N II]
